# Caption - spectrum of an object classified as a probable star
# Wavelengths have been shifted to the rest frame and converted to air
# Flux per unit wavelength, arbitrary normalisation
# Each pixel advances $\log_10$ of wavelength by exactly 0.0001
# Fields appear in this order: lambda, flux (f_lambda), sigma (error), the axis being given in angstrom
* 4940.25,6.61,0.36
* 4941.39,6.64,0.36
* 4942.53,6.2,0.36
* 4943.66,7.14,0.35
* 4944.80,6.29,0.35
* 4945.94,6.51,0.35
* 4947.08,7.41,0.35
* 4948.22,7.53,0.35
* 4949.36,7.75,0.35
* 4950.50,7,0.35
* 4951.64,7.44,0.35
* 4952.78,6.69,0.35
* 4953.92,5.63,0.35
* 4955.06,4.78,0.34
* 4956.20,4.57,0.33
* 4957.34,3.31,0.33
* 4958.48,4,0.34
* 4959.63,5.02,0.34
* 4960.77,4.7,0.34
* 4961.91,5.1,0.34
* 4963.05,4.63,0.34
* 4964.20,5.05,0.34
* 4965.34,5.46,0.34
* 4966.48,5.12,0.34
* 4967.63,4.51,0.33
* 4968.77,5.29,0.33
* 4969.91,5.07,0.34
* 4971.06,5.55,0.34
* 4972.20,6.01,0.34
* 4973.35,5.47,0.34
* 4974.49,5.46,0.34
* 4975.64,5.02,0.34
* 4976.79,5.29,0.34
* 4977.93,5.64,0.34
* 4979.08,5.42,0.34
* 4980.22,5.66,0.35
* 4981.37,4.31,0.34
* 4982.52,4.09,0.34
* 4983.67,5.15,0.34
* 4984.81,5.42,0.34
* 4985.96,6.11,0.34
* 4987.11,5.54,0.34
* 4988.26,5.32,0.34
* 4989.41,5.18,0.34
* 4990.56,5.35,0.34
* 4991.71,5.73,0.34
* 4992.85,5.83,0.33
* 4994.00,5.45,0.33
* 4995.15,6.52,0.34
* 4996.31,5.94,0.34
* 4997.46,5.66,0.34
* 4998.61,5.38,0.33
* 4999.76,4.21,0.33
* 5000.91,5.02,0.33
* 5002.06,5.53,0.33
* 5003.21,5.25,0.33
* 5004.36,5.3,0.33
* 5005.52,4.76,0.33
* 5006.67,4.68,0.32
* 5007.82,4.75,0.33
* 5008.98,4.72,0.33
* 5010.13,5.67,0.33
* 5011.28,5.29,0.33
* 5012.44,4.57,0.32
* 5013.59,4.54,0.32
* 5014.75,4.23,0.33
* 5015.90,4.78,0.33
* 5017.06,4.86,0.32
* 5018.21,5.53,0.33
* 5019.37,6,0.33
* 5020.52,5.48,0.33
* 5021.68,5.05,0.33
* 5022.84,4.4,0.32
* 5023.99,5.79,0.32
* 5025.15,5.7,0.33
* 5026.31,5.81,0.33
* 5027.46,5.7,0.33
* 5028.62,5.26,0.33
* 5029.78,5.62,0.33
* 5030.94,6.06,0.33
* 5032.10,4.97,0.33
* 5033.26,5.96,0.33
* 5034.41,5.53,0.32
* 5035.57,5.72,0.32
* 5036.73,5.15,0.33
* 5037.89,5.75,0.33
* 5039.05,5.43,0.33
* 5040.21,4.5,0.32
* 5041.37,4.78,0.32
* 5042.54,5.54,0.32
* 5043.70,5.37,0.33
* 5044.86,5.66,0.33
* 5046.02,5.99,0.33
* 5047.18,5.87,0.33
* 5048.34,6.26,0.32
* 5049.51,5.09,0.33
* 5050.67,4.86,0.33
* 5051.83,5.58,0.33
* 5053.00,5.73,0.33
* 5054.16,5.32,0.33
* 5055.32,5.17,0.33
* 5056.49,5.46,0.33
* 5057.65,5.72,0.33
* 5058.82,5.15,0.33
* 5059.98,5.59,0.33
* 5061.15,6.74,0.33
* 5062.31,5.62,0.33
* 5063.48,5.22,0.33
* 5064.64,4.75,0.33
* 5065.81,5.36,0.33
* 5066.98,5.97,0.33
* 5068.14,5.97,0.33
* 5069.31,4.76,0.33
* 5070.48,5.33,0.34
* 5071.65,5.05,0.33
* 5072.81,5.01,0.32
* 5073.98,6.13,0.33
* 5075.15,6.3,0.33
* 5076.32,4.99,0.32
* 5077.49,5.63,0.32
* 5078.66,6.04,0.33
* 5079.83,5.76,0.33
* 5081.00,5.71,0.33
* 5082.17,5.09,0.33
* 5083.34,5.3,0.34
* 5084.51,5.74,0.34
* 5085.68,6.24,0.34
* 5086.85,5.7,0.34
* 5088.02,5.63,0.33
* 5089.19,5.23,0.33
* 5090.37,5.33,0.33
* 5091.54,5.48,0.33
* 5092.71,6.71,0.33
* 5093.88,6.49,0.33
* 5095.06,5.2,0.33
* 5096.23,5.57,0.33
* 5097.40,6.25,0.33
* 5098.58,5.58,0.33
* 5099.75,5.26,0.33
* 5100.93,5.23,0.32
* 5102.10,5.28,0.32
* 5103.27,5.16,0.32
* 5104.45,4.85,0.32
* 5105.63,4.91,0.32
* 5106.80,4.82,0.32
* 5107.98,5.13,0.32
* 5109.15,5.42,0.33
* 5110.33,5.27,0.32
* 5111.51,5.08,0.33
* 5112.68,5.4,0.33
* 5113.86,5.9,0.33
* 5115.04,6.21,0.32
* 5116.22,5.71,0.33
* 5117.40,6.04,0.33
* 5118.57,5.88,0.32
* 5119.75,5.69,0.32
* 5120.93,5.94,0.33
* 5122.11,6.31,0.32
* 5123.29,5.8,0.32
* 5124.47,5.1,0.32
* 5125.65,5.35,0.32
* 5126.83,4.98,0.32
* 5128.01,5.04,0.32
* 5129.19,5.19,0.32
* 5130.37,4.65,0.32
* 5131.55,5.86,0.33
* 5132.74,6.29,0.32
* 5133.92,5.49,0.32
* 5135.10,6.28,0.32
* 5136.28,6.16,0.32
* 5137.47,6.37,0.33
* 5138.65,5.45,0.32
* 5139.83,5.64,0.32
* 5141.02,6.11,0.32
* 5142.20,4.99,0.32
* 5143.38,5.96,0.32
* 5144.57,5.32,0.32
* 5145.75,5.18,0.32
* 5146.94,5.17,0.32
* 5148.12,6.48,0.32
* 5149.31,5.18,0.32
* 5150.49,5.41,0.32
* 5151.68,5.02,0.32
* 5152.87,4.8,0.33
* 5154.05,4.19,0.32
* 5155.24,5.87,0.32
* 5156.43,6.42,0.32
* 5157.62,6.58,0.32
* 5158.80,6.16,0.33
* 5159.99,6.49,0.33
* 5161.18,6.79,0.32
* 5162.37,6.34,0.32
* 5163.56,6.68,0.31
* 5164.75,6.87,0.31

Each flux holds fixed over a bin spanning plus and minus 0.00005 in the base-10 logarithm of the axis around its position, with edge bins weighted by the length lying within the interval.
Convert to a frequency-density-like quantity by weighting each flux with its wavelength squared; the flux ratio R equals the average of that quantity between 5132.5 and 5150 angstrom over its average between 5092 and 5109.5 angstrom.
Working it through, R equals 1.1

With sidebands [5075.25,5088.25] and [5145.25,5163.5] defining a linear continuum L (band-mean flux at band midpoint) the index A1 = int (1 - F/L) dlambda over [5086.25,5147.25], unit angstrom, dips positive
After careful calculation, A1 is 1.5 angstrom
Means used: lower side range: 5.65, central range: 5.56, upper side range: 5.77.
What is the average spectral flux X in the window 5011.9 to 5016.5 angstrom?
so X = 4.53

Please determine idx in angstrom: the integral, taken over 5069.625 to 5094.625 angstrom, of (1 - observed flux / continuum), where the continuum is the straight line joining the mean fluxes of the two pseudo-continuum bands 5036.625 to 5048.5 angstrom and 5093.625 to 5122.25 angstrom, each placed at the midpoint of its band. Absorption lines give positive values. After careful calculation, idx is -0.68 angstrom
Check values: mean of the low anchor 5.47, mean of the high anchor 5.52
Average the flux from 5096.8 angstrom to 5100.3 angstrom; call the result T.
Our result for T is 5.7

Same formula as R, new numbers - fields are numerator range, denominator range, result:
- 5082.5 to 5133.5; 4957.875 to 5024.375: 1.12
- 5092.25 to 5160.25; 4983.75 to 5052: 1.09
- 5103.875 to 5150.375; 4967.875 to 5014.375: 1.11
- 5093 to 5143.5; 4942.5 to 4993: 1.07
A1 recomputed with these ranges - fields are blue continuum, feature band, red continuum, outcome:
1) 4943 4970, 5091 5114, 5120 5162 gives 0.9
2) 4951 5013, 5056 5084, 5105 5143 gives -0.4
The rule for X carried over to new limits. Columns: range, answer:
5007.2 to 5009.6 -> 4.75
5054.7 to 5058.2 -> 5.45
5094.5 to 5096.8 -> 5.39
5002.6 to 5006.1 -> 5.11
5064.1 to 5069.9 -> 5.36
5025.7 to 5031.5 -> 5.69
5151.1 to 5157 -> 5.25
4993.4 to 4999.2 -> 5.78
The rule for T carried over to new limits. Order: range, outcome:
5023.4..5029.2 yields 5.65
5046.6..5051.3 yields 5.52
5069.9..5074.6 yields 5.39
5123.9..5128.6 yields 5.12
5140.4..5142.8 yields 5.56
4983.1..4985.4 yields 5.3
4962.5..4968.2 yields 4.95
